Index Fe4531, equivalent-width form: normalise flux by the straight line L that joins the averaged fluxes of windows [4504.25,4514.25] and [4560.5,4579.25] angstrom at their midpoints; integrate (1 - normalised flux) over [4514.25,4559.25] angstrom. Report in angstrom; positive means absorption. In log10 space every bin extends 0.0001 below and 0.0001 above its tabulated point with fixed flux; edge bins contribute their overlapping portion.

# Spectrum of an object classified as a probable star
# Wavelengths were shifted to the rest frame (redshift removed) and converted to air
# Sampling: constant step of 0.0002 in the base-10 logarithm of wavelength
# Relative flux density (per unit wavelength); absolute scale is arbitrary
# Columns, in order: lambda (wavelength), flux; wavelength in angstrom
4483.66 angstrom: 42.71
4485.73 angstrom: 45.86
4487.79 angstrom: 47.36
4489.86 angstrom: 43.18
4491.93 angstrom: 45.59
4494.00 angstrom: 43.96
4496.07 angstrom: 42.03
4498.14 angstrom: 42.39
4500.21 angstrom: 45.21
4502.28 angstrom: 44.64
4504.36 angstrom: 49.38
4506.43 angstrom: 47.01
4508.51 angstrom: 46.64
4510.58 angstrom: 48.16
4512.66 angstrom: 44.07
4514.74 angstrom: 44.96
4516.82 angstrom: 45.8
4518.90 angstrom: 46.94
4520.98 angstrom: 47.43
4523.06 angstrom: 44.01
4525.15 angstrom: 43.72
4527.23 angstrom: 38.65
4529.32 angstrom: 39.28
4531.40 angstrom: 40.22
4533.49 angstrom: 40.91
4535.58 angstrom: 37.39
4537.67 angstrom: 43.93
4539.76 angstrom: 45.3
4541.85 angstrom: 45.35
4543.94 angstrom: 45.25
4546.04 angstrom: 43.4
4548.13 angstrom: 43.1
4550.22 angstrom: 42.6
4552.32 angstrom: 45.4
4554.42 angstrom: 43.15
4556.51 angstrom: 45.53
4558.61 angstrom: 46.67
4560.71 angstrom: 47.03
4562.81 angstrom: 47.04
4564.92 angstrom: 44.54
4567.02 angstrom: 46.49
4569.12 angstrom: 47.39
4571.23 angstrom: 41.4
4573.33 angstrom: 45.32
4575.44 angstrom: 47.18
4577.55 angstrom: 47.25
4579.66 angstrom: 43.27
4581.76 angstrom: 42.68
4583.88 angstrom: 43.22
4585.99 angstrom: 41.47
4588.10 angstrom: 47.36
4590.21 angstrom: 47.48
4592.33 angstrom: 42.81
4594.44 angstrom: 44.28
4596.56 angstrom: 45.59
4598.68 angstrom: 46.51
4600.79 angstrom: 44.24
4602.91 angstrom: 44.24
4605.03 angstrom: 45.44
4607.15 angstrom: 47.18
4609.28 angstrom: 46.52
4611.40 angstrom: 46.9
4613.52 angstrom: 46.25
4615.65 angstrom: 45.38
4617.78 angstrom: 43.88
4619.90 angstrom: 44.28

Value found 2.69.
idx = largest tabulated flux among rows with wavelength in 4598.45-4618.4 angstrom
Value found 47.18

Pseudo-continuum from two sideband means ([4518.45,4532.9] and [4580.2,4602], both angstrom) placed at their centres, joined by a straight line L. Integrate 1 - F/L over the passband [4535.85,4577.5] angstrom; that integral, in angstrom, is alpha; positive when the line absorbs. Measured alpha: -1.3 angstrom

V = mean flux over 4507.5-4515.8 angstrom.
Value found 46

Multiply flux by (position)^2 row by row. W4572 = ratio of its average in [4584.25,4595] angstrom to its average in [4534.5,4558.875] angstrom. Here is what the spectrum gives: 1.0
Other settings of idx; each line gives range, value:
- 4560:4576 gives 47.39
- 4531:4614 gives 47.48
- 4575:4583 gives 47.25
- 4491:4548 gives 49.38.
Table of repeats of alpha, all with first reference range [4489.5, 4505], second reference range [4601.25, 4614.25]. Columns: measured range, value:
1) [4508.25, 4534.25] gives 0.5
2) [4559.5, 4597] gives 0.4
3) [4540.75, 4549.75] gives 0.2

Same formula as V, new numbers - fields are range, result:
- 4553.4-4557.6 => 44.4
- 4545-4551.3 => 43.1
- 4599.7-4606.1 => 44.7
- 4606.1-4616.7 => 46.4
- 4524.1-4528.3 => 41.1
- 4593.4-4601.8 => 45.2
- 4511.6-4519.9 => 45.4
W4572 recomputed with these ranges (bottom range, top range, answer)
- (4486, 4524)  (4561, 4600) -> 1.02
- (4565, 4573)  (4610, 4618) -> 1.04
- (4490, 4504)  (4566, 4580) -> 1.07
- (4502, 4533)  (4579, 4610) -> 1.04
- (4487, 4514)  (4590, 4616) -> 1.05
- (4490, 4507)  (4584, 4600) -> 1.04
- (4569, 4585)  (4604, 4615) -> 1.06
